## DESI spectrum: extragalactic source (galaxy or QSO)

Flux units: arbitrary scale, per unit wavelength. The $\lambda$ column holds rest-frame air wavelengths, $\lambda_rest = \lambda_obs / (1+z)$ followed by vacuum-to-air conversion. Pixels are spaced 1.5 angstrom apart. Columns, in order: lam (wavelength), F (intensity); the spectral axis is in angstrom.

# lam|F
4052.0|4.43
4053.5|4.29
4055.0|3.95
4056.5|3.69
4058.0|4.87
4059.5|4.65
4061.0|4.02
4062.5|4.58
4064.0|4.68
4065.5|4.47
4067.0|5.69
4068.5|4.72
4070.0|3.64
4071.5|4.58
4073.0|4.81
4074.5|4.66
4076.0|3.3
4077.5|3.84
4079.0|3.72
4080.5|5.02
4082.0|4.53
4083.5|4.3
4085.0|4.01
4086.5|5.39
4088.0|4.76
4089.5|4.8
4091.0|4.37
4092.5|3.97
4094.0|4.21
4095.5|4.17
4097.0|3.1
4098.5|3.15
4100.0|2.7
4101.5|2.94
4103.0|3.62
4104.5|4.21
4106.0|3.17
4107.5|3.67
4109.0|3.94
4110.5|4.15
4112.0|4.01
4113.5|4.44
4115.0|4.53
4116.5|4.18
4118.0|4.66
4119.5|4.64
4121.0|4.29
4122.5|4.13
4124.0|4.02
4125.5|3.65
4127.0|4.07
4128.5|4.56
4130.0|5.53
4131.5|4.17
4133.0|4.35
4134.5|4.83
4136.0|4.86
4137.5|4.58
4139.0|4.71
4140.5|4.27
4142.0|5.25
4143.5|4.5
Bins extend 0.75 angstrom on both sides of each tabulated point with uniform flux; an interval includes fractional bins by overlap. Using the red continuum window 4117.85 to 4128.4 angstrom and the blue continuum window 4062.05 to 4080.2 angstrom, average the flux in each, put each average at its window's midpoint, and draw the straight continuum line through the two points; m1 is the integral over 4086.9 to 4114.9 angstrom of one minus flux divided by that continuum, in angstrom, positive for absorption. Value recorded 2.62 angstrom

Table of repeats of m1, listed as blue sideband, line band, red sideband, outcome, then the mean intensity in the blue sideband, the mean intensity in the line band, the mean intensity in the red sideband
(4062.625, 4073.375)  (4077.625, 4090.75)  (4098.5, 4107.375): -1.6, 4.65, 4.52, 3.34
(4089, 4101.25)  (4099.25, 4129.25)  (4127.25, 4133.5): 1.8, 3.75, 3.98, 4.62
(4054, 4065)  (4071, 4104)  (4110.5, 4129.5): 1.8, 4.35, 4.09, 4.28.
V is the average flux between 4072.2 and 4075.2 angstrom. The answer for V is 4.73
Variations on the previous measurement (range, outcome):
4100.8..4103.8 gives 3.3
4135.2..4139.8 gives 4.71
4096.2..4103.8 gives 3.12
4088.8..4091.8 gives 4.57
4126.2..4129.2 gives 4.3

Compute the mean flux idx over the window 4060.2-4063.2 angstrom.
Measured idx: 4.3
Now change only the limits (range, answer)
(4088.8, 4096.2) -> 4.3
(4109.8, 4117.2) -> 4.26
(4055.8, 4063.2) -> 4.37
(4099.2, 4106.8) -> 3.33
